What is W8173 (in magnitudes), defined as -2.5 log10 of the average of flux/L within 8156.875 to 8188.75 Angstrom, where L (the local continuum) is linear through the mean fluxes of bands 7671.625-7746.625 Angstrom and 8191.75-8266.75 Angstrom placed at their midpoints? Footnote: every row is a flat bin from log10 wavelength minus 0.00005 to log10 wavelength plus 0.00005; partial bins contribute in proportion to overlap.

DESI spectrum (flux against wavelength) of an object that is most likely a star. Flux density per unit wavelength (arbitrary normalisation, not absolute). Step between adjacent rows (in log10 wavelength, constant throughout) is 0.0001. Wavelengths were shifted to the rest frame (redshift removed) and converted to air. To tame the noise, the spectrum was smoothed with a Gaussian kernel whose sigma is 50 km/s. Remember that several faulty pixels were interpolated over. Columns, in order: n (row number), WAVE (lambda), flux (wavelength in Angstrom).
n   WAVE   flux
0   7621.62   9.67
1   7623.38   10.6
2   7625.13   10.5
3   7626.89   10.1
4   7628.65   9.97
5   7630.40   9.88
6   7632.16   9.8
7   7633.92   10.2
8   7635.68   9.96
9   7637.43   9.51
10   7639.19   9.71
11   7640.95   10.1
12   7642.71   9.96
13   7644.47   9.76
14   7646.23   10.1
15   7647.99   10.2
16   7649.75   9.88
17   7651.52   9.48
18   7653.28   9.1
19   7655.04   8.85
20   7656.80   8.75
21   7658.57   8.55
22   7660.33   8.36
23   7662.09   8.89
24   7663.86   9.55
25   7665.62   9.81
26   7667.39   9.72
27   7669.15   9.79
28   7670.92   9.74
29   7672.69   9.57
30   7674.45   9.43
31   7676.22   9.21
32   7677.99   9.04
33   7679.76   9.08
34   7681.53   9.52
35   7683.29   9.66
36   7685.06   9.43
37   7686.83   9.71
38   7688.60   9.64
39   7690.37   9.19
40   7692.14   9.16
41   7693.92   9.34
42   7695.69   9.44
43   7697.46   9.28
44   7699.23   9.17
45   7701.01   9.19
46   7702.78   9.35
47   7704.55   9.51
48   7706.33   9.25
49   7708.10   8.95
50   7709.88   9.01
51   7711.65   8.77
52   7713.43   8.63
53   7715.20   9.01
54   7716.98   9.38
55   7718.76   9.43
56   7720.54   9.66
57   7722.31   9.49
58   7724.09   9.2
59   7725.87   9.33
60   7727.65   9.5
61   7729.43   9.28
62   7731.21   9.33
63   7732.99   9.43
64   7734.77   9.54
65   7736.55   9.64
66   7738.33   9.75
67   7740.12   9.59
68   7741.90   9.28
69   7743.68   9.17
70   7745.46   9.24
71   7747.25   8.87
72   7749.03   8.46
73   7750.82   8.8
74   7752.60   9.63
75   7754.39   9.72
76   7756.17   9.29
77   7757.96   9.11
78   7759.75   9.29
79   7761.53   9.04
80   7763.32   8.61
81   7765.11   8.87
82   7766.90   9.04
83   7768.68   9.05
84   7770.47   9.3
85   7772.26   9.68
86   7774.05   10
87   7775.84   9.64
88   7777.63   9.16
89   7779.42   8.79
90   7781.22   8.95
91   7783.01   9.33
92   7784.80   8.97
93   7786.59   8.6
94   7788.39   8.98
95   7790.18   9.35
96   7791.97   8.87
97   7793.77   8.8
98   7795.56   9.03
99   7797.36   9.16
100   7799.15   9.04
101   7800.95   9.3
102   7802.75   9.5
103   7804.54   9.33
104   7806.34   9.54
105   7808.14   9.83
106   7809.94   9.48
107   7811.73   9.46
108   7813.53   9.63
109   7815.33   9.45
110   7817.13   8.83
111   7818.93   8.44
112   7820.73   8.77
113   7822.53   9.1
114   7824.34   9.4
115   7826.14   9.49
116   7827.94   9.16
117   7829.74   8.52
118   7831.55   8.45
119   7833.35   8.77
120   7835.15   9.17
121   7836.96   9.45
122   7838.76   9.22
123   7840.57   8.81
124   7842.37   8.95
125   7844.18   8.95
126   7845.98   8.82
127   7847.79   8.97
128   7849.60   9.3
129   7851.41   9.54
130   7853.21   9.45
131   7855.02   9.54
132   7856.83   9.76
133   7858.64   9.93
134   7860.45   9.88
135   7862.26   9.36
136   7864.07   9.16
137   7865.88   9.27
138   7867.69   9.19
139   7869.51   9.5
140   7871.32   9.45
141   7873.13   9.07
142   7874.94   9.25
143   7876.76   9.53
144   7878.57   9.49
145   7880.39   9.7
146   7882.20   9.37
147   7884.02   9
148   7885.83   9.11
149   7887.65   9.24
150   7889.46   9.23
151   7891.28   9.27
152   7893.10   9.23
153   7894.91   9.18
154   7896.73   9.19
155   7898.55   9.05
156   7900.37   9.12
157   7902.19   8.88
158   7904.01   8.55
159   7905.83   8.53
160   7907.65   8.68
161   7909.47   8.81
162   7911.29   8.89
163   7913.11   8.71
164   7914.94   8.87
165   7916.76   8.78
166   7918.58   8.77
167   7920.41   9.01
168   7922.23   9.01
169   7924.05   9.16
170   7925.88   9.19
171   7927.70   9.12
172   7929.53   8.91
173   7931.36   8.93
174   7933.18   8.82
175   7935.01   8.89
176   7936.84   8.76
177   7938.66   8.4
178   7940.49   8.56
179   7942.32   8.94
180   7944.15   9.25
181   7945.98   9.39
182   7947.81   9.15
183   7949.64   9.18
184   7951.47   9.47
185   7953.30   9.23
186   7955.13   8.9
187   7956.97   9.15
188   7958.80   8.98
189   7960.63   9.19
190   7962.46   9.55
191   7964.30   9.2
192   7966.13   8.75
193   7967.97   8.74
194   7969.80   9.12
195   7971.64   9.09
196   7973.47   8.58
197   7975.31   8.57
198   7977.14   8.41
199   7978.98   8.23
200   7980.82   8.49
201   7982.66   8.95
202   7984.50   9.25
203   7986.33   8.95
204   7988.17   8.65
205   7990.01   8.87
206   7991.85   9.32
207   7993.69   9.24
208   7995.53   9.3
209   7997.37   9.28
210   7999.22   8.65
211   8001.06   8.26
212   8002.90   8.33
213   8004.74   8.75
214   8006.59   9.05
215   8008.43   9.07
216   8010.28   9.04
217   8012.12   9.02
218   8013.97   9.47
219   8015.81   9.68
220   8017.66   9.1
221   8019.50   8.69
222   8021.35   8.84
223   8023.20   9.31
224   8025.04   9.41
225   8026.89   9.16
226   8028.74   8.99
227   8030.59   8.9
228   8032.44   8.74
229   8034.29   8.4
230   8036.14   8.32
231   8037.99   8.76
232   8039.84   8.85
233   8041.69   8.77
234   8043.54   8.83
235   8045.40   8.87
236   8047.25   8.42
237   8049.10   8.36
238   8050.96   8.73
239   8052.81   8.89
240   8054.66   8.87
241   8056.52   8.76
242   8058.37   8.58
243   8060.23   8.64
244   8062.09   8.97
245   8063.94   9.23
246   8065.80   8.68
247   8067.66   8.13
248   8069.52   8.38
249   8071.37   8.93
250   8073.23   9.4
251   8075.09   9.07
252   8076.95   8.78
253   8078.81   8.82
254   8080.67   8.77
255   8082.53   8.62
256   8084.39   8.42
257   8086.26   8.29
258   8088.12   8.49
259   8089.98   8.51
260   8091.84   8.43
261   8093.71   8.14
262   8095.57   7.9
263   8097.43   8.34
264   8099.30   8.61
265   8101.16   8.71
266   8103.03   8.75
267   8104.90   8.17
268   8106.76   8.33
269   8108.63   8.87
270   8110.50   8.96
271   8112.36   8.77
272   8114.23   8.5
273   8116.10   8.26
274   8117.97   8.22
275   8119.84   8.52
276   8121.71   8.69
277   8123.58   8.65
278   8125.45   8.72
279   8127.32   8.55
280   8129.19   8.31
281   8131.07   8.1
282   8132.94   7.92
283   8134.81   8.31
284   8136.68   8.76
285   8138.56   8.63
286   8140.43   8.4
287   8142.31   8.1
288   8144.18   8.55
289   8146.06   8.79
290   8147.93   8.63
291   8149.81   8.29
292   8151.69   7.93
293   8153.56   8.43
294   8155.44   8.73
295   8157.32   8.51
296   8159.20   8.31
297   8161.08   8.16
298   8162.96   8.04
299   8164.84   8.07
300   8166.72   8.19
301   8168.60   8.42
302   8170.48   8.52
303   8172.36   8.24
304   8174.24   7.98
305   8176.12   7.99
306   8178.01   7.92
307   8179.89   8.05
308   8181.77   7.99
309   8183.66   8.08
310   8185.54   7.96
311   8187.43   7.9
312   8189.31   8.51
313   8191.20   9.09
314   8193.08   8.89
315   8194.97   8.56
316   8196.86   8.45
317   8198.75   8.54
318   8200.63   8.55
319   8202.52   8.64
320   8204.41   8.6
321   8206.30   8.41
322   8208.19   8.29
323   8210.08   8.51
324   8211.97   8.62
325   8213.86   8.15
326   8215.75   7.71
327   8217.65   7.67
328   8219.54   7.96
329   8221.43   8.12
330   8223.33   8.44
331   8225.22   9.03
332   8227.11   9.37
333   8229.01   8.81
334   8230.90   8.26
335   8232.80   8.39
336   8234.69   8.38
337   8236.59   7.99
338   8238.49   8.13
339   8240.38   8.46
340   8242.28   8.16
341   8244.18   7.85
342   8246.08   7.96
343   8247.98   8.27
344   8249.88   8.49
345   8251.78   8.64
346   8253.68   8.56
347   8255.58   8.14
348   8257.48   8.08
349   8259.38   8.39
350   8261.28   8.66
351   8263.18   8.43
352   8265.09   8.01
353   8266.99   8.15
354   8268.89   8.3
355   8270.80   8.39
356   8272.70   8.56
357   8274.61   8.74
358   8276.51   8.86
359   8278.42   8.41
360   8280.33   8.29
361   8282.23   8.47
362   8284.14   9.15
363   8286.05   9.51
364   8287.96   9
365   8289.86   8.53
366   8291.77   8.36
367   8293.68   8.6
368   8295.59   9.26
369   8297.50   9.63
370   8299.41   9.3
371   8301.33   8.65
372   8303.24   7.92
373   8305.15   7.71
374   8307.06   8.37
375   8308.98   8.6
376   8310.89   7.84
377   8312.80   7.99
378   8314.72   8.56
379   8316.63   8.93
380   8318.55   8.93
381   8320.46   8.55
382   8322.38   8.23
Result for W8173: 0.04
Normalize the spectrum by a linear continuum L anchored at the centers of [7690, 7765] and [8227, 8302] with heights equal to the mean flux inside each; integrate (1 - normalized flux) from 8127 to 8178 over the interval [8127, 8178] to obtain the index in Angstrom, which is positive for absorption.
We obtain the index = 2.1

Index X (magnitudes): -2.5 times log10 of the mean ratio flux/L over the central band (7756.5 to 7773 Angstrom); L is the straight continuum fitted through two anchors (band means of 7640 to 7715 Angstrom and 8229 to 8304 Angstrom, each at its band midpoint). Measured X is 0.01 mag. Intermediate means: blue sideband 9.36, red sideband 8.5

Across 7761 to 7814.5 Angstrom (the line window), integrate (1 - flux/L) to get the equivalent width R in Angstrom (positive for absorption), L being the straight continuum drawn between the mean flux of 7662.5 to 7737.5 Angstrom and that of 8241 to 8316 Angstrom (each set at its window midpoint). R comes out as 0.09 Angstrom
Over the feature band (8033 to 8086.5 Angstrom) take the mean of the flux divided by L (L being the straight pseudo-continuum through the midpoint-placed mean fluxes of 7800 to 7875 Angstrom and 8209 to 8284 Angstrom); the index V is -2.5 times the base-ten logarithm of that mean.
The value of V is 0.01 mag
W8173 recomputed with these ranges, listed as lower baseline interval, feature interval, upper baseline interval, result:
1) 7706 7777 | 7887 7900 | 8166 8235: -0.028 mag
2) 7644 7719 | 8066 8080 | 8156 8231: -0.026 mag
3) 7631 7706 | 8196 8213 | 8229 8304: 0.011 mag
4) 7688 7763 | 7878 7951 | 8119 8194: -0.018 mag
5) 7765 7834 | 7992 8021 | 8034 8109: -0.030 mag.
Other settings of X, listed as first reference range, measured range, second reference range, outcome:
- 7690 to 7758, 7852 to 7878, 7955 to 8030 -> -0.04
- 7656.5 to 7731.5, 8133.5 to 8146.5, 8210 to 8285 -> 0.01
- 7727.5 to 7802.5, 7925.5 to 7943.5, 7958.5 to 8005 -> 0.01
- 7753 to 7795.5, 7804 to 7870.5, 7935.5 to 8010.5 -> -0.02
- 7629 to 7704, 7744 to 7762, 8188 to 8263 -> 0.02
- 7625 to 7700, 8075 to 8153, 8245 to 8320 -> 0.04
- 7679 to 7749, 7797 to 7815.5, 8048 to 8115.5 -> -0.04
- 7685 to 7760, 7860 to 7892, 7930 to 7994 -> -0.03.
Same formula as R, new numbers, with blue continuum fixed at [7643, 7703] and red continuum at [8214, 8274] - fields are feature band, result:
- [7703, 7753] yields 0.16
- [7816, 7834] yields 0.39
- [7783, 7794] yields 0.24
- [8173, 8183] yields 0.52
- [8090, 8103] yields 0.30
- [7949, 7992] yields -0.56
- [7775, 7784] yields 0.02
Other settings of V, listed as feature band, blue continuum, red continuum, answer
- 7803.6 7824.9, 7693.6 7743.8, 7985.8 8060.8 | -0.011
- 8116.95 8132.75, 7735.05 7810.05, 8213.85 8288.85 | 0.023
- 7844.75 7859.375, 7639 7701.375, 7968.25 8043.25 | -0.031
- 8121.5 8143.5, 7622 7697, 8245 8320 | 0.045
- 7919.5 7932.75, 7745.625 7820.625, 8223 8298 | -0.008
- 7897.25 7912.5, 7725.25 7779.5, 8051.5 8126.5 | 0.019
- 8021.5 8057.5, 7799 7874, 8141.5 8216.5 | -0.013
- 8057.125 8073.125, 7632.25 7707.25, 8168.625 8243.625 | -0.012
